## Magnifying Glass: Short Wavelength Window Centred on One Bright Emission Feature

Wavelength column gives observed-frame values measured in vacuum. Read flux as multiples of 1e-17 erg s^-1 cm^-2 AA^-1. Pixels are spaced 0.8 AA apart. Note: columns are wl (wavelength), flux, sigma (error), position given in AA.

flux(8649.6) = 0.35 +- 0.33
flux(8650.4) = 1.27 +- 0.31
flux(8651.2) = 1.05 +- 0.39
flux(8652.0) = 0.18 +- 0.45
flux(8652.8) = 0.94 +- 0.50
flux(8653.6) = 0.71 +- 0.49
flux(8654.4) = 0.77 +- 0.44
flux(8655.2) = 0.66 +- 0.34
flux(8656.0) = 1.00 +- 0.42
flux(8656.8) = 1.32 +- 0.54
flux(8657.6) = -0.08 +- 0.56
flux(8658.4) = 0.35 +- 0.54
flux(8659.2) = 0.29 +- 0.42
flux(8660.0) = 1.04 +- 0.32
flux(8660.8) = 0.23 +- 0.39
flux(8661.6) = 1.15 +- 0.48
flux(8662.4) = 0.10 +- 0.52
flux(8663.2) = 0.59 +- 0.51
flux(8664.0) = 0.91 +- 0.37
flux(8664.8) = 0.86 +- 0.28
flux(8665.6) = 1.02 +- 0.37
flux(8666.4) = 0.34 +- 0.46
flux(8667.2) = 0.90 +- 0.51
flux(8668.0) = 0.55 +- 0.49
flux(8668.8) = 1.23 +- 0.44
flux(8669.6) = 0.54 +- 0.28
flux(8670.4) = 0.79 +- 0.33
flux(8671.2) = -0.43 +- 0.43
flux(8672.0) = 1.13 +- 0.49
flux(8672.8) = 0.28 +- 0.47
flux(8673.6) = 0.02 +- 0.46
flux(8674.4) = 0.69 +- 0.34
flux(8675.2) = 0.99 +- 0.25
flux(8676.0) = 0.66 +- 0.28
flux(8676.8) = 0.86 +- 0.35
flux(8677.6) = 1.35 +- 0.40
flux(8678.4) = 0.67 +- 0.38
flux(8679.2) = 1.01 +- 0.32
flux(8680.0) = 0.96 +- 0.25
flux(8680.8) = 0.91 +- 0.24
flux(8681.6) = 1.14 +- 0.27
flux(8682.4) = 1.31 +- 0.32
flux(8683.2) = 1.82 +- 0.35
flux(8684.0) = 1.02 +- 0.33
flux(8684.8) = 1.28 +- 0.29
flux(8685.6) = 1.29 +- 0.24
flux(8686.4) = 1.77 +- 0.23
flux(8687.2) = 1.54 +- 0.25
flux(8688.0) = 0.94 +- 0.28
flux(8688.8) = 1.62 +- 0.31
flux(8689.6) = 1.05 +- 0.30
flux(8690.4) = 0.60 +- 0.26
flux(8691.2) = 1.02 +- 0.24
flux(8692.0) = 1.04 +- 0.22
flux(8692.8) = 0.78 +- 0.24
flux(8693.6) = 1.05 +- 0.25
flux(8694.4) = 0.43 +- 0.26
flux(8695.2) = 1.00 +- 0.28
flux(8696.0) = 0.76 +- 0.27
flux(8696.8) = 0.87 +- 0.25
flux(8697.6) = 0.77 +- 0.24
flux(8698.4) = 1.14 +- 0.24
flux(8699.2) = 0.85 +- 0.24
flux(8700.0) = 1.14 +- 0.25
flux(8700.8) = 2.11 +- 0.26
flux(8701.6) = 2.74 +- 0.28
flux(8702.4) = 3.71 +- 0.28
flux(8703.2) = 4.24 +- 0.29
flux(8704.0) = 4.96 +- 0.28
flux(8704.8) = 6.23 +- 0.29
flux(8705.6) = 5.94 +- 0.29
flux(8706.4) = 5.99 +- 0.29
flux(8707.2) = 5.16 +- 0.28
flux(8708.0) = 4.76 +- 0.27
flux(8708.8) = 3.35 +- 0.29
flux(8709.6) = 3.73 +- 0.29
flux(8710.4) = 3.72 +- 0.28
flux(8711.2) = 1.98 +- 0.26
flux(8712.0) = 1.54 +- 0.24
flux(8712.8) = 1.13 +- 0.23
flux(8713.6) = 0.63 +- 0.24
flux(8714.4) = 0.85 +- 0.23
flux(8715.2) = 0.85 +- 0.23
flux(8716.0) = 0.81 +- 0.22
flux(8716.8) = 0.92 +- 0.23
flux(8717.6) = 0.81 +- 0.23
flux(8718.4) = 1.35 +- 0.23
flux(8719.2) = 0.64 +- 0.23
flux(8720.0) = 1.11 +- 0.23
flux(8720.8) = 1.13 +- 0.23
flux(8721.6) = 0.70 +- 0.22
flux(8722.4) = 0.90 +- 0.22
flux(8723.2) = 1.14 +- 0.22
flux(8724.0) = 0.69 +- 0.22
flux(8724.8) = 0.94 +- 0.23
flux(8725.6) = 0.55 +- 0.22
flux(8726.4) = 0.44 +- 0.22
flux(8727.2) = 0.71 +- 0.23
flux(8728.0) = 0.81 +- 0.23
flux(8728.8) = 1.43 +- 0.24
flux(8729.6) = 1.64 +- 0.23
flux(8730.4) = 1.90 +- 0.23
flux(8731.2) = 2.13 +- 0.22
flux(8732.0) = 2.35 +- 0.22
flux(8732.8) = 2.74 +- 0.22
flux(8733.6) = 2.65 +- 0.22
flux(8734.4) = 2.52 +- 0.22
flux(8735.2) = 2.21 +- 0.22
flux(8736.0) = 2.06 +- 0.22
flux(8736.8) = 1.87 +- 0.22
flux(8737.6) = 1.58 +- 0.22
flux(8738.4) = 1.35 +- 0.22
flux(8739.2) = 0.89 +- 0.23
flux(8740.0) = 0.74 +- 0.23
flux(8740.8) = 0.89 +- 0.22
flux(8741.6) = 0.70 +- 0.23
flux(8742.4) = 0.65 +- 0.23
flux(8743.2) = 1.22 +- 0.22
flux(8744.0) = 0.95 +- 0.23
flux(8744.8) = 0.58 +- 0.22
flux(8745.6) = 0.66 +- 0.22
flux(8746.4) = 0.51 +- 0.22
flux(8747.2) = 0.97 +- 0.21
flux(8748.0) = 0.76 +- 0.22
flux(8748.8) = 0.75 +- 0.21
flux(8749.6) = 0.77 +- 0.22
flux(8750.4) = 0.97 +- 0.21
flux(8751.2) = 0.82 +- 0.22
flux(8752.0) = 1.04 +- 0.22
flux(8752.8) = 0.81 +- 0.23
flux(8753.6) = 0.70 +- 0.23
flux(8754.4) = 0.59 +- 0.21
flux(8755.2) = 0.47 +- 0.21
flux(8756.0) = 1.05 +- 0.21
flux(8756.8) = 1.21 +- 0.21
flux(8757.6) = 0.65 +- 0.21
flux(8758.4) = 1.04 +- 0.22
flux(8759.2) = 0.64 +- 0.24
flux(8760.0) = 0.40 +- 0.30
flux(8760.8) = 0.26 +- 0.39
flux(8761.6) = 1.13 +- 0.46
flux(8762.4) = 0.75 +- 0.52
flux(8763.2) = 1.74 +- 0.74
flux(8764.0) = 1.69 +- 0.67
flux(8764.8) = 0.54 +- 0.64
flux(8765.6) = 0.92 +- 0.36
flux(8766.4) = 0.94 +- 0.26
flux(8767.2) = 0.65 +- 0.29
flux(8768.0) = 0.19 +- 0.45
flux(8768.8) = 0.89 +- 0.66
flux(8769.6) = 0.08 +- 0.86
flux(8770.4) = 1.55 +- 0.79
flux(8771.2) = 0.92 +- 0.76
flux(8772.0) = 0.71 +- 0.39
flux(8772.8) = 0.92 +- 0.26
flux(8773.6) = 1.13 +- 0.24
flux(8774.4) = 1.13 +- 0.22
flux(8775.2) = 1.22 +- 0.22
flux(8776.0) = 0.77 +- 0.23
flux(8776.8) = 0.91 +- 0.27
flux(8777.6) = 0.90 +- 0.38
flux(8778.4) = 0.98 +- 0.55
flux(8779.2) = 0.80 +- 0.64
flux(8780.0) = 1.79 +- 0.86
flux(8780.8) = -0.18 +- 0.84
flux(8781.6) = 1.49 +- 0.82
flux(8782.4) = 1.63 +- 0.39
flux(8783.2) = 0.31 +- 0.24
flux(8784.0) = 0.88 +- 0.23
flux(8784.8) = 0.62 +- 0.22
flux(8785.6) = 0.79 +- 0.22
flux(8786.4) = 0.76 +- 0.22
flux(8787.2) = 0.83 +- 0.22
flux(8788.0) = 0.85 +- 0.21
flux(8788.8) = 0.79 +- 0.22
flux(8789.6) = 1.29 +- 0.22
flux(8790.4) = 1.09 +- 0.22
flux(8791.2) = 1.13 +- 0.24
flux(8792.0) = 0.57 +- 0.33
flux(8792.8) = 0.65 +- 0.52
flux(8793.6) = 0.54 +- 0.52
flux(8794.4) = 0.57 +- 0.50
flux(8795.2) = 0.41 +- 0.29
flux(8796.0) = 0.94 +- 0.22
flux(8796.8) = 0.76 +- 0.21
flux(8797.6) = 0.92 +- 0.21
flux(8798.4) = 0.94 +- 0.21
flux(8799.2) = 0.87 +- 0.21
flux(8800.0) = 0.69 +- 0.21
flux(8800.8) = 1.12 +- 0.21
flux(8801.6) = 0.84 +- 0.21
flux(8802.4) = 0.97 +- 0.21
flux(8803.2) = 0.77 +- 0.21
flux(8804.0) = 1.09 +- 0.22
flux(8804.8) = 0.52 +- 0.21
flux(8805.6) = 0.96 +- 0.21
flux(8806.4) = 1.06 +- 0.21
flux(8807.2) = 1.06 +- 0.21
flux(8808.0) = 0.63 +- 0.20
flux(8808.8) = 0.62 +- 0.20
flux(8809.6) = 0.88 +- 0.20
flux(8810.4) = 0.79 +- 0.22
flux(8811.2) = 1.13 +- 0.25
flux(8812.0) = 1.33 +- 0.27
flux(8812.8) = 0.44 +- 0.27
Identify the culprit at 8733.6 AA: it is [N II]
